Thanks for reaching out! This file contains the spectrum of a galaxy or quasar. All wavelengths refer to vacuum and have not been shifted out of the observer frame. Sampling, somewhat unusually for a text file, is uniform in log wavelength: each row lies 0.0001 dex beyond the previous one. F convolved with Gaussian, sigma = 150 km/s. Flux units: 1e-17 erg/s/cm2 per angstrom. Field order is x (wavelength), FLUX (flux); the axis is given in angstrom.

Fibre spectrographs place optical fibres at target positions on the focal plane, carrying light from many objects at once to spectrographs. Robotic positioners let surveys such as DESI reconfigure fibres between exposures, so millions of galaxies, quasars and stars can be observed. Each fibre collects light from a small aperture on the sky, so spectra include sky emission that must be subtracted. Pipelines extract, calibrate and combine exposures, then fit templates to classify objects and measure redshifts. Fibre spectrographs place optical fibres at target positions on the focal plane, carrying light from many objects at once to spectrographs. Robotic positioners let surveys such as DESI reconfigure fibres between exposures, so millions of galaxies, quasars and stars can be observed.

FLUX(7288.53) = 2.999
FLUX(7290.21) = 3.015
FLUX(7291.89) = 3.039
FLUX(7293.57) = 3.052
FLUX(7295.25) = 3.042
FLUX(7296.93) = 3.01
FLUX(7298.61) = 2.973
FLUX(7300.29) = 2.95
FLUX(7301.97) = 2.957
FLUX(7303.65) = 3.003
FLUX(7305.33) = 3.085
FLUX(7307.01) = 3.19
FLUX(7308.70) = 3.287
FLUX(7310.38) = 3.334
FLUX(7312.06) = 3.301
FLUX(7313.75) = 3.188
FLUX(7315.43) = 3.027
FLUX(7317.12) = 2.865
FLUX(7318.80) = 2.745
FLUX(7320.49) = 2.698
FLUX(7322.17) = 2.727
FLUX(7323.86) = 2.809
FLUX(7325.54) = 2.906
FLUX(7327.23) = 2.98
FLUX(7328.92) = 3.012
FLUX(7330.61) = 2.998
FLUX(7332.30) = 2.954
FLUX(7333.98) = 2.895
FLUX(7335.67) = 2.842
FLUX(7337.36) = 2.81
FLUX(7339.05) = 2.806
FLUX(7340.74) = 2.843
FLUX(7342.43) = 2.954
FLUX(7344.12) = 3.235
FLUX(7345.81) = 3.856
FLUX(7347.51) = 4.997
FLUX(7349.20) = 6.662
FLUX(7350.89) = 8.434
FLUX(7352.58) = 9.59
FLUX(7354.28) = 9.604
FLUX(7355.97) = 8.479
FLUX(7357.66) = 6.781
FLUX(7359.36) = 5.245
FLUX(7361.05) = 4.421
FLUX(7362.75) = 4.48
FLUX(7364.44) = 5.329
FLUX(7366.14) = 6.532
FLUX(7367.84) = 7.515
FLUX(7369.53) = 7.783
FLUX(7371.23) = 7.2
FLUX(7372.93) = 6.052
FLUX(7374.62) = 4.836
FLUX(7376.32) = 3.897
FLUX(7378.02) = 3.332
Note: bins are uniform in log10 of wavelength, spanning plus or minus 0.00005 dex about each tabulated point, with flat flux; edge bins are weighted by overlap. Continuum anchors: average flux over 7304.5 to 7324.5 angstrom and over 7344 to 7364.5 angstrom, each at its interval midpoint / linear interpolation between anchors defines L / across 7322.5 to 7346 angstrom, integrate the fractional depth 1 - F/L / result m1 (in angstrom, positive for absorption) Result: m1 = 8.5 angstrom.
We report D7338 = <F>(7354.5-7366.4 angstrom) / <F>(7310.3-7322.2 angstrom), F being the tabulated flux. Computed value 2.03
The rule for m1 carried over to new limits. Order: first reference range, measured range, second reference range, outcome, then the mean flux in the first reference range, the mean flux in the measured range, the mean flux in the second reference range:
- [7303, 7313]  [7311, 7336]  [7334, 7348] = 2.2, 3.2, 2.94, 3.22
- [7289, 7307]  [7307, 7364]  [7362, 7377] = 6.3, 3.02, 4.17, 5.99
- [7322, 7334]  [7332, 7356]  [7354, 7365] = -0.6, 2.92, 4.93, 6.2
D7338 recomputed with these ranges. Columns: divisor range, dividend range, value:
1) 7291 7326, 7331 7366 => 1.68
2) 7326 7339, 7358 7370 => 2.01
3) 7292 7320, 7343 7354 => 2.04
